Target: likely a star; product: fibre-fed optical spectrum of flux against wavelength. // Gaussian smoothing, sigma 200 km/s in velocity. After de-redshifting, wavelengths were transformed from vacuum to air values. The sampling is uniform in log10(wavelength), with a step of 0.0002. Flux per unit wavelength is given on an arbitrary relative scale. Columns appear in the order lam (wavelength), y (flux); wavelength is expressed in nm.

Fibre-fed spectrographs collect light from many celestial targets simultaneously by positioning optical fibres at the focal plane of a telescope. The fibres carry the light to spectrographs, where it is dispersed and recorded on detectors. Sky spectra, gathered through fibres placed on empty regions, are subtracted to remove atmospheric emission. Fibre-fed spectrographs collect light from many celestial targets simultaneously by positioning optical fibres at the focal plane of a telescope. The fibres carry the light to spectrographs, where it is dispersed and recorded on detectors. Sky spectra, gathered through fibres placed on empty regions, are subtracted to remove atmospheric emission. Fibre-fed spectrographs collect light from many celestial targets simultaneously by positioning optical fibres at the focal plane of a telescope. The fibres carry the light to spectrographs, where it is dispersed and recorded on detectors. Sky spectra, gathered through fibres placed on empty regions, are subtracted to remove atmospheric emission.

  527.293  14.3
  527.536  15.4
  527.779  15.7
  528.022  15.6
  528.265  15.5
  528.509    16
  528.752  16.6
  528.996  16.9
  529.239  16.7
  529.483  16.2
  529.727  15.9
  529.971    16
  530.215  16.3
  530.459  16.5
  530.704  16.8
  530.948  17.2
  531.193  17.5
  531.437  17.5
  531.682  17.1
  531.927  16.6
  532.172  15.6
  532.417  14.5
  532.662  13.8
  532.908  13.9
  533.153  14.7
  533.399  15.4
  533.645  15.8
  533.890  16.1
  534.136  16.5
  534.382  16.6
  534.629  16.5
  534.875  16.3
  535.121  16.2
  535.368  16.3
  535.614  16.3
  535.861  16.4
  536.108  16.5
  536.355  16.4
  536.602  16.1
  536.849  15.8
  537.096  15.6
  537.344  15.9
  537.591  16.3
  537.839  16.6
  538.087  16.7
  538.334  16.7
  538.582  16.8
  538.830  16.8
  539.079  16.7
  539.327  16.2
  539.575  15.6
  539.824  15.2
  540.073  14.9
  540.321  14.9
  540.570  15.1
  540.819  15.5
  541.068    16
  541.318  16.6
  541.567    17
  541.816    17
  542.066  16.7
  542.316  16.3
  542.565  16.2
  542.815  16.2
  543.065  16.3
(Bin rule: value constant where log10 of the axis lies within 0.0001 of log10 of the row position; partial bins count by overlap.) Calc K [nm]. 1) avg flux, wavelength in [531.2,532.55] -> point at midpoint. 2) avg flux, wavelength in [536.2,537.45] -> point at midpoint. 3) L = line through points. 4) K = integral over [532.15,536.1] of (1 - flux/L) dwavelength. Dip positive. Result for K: 0.11 nm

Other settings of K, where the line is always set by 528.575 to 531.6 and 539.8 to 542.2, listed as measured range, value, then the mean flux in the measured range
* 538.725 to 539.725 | -0.02 nm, 16.3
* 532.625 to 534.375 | 0.12 nm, 15.3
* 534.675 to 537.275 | 0.01 nm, 16.2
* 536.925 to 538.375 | -0.01 nm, 16.3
